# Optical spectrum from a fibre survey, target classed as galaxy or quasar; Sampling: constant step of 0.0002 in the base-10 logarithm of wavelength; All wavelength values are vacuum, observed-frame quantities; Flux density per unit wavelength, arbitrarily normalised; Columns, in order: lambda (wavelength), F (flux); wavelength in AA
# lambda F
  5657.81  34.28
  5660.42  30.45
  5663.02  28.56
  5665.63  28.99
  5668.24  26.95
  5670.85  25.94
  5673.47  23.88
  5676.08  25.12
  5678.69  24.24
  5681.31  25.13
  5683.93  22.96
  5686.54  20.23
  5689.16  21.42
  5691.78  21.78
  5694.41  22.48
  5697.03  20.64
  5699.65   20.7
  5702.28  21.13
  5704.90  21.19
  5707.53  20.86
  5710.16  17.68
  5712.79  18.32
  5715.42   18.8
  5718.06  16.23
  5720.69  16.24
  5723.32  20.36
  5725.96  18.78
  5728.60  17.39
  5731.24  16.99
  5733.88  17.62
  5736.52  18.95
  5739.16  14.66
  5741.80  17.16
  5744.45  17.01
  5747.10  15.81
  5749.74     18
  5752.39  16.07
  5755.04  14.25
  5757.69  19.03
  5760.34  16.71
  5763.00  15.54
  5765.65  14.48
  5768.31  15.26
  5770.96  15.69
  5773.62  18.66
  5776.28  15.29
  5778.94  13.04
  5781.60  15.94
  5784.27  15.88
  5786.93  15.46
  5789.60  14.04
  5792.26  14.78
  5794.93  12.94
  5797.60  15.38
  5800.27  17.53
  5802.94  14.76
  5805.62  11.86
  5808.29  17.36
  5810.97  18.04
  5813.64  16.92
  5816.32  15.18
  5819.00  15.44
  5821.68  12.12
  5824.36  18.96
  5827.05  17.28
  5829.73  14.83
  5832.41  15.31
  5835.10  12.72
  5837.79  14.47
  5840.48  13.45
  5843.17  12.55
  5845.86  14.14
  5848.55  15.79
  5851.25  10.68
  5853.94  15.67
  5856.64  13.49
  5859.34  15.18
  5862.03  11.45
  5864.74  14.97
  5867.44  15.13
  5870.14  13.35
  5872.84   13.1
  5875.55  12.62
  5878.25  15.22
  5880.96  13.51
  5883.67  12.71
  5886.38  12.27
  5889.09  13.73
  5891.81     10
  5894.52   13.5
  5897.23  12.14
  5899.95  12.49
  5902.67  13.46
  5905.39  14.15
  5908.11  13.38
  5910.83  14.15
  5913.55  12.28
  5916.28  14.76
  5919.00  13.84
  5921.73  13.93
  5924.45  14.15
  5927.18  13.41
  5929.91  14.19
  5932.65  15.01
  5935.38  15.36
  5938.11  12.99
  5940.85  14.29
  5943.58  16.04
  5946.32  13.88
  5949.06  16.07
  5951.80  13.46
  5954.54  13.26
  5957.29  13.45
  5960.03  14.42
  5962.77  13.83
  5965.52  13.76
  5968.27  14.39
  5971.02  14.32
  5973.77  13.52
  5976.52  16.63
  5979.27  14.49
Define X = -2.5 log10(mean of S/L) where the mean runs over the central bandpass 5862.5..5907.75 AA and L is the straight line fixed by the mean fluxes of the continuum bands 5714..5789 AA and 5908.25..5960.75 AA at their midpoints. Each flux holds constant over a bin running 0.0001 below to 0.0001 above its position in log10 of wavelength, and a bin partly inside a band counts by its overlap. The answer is 0.12 mag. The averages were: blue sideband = 16.6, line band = 13.2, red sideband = 14.1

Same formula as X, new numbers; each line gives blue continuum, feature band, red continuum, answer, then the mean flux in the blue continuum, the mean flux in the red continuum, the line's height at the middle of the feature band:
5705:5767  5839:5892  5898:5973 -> 0.12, 17.3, 14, 15.2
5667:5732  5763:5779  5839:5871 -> 0.14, 21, 13.8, 17.7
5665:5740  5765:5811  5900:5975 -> 0.20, 20.8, 14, 18.4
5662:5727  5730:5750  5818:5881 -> 0.16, 21.9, 14.2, 19.7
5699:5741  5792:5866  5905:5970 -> 0.11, 18.4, 14.1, 16.3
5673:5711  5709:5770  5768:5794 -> 0.09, 22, 15.4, 18.5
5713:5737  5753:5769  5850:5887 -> 0.06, 17.9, 13.6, 16.8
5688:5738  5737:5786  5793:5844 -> 0.09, 19.3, 15.1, 17.4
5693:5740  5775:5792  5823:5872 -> 0.11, 18.9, 14.4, 16.6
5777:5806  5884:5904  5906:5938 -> 0.13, 14.8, 14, 14.2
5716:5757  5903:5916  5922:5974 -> 0.09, 17.1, 14.2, 14.7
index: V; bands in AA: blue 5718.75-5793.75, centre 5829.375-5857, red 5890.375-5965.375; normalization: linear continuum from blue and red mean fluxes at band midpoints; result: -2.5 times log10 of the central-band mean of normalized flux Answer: 0.09 mag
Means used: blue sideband 16.4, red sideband 13.8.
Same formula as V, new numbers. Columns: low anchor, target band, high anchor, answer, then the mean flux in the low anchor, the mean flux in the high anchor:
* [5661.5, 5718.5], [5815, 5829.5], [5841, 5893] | 0.001 mag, 22.5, 13.5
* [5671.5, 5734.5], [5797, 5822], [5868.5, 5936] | 0.077 mag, 20.5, 13.5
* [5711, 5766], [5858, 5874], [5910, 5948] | 0.095 mag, 17.1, 14.2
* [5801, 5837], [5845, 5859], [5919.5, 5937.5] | 0.080 mag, 15.5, 14.3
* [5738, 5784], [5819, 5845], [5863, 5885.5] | -0.004 mag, 16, 13.8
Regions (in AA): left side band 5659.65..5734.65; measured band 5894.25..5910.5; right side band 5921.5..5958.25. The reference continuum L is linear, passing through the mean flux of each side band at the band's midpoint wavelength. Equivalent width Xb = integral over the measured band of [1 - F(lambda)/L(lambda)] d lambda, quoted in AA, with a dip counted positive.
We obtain 2.3 AA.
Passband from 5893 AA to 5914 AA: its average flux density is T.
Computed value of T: 13.2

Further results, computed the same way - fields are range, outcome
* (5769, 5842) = 15.3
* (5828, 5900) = 13.5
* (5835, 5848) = 13.7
